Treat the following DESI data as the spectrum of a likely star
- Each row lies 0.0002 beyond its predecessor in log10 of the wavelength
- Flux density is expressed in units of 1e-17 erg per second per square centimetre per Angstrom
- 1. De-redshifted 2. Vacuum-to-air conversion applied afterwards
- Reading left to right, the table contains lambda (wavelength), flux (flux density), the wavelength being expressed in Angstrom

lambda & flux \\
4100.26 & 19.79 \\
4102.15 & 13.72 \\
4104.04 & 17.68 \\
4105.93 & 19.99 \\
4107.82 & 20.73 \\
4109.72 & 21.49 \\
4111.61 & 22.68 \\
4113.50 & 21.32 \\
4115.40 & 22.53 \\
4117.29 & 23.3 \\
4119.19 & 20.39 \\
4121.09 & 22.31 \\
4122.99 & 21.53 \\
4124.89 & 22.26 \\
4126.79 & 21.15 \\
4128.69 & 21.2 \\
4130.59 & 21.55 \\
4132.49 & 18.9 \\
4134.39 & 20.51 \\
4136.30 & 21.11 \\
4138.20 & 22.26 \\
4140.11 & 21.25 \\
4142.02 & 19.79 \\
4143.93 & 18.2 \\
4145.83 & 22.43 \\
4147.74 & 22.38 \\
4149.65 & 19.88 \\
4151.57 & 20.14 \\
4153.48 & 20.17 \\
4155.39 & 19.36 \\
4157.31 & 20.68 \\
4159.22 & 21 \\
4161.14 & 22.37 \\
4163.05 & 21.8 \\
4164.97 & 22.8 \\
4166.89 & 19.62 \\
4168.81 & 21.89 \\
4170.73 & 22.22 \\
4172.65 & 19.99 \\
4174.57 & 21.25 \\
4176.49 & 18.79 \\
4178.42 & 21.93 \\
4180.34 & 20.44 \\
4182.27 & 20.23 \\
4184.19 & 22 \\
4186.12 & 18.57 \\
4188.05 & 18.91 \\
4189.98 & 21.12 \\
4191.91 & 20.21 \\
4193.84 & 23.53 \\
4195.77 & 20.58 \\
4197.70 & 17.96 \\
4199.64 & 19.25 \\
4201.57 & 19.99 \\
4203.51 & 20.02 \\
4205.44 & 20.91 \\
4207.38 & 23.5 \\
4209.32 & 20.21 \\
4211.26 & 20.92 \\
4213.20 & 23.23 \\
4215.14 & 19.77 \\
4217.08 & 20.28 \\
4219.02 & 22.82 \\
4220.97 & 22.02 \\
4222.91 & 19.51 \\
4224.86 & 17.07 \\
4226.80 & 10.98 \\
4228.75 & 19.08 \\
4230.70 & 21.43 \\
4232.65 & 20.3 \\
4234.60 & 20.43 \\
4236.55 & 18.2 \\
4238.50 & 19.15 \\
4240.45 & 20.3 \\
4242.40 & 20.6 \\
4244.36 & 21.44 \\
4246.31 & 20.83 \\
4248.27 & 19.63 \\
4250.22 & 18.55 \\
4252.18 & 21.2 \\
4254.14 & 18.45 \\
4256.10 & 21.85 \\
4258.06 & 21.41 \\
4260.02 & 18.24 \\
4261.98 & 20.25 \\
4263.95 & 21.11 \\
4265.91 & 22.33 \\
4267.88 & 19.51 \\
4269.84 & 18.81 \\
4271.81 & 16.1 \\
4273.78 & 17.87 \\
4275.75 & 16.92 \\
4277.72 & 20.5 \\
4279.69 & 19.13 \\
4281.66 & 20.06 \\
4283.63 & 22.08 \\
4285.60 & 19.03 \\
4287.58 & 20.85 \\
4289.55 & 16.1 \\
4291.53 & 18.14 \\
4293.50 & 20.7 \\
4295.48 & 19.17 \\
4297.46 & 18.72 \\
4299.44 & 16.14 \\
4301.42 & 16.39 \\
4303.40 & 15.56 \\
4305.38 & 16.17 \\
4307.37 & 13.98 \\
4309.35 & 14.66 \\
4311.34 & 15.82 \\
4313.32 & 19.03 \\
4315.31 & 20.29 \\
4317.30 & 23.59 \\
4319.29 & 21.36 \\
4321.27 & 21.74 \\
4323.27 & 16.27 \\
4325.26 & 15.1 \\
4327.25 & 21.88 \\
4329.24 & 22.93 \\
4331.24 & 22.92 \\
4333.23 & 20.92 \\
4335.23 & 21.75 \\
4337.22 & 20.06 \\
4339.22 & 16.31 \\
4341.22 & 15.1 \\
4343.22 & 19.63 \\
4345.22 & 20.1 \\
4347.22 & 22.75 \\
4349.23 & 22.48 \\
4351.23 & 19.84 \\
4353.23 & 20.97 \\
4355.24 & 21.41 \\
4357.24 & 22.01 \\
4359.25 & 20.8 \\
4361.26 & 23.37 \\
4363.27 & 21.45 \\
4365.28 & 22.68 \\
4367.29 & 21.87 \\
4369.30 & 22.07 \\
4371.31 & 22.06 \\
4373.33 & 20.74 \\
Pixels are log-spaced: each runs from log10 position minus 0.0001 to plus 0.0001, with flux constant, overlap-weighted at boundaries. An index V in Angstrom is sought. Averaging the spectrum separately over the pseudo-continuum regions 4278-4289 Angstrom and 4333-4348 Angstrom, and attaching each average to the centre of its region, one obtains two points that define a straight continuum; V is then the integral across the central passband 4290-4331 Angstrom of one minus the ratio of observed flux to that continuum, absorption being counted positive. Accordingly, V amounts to 2.8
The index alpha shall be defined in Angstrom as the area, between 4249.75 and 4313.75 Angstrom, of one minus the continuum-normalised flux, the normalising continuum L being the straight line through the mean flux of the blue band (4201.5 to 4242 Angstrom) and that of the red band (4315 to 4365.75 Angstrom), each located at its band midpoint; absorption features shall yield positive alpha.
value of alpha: 5.4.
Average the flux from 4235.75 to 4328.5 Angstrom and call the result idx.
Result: 19.1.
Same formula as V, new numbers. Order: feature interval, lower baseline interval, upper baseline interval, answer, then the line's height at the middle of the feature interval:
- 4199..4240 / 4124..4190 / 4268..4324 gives -0.5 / 19.7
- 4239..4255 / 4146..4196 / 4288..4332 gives -0.4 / 19.6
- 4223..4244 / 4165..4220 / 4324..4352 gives 1.7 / 20.6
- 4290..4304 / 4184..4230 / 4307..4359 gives 1.5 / 19.9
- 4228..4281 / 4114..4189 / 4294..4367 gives 1.0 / 20.2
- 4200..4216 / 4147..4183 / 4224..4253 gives -0.9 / 19.9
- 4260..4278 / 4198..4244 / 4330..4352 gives 0.8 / 20.1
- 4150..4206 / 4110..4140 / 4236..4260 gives 0.8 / 20.9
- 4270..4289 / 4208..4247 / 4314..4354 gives 1.0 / 20.1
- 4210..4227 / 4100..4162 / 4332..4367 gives 0.6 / 20.7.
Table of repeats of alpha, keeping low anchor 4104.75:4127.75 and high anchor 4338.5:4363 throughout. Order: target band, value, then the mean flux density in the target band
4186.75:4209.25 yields 0.7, 20.5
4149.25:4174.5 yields 0.5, 21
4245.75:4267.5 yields 0.6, 20.3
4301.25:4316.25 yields 3.0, 16.5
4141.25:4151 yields 0.4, 20.5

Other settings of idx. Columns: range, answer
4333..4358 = 20.2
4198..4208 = 20.4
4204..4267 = 20.2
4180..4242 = 20.1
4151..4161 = 20.4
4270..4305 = 18.4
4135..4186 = 20.9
